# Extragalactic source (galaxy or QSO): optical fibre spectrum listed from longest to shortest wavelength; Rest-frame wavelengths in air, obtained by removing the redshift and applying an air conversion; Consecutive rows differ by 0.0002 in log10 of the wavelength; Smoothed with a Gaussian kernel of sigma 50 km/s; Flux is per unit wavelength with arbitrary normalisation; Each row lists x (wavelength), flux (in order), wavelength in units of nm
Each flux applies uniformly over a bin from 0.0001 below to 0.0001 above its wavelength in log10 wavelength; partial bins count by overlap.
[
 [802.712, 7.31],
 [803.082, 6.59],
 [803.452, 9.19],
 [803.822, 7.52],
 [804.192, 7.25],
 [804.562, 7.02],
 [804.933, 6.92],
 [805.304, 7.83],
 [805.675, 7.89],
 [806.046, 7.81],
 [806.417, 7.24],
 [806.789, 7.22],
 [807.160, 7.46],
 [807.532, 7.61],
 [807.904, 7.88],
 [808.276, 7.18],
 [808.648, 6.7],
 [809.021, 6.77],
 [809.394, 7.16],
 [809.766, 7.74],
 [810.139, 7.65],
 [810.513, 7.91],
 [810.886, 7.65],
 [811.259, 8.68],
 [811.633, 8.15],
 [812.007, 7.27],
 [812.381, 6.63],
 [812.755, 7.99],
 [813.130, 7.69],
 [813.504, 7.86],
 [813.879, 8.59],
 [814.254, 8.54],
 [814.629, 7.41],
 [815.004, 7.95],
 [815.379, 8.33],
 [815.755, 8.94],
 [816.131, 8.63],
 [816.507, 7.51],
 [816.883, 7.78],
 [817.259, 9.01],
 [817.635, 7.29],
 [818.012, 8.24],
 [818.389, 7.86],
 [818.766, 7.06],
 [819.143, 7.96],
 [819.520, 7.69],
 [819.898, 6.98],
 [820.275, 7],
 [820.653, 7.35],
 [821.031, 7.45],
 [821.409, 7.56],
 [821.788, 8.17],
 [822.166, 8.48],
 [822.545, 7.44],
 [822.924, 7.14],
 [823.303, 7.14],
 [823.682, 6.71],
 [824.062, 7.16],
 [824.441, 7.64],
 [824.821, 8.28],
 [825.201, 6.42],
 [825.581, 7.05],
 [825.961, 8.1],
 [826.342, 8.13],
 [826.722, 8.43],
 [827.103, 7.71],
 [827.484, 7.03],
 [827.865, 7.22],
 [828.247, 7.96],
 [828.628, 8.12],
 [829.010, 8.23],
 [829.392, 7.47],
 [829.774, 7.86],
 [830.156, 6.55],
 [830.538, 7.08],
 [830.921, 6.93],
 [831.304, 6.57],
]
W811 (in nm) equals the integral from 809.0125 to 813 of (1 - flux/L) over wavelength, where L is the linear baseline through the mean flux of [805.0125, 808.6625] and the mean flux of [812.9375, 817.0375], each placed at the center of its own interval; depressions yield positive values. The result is 0.090 nm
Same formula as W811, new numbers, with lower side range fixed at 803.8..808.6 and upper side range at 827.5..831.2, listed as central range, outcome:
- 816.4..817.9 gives -0.101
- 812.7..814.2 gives -0.131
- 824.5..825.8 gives 0.023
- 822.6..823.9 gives 0.069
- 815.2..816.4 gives -0.182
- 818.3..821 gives 0.014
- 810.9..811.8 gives -0.102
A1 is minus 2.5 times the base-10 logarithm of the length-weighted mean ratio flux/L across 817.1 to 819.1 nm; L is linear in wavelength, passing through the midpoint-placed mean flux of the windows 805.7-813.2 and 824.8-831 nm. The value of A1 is -0.05 mag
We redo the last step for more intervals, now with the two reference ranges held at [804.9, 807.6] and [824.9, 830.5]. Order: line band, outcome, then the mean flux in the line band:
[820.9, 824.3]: 0.015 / 7.47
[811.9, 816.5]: -0.060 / 7.98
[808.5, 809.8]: 0.076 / 7.03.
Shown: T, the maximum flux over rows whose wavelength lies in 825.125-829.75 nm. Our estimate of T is 8.43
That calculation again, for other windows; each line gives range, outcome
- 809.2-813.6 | 8.68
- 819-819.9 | 7.96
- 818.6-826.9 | 8.48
